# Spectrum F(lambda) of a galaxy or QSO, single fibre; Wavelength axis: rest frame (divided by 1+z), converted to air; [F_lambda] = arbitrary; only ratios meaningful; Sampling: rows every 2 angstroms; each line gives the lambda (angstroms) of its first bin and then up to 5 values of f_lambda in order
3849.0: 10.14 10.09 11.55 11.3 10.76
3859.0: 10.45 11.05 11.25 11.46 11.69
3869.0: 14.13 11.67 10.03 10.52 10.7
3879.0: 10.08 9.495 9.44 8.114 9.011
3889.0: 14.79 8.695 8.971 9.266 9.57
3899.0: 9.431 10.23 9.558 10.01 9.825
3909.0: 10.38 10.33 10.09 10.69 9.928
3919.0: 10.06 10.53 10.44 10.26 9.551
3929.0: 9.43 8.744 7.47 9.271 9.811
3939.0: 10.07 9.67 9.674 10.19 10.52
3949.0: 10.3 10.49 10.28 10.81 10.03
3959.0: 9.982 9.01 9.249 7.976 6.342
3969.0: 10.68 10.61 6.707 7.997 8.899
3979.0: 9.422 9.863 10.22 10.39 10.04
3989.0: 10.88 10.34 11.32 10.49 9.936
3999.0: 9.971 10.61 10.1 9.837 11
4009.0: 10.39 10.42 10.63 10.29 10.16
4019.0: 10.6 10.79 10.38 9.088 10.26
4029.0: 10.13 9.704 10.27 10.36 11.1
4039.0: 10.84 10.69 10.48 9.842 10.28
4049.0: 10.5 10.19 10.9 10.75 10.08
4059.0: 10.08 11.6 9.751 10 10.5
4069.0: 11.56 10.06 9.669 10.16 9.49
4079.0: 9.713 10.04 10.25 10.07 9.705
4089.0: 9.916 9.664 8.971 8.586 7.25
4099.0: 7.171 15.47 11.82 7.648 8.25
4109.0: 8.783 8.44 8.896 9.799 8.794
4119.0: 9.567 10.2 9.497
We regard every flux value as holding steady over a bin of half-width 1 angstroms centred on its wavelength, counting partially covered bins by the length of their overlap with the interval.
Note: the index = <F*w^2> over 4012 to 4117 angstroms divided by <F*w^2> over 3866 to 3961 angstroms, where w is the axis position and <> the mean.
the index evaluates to 1.1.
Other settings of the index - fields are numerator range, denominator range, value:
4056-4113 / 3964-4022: 1.03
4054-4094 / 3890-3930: 1.11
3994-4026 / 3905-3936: 1.10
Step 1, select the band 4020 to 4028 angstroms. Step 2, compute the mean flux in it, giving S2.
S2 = 10.1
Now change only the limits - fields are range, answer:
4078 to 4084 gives 10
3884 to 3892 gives 10.2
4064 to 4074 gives 10.4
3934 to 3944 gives 9.7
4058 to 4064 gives 10.5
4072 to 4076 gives 9.91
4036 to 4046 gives 10.6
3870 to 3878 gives 10.7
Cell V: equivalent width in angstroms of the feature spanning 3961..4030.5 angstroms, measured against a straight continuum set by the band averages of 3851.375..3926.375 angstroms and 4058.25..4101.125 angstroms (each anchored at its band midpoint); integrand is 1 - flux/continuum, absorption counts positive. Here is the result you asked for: 1.65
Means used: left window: 10.4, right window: 9.87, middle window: 9.87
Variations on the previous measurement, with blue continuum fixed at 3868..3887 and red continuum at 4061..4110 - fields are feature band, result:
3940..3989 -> 2.7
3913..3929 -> 0.2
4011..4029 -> -0.5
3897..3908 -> 0.6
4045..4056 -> -0.6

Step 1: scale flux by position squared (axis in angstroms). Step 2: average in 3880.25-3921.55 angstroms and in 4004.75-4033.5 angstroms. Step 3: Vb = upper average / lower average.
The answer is 1.1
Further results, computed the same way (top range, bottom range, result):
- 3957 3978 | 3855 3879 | 0.83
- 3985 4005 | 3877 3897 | 1.12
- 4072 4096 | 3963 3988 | 1.12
